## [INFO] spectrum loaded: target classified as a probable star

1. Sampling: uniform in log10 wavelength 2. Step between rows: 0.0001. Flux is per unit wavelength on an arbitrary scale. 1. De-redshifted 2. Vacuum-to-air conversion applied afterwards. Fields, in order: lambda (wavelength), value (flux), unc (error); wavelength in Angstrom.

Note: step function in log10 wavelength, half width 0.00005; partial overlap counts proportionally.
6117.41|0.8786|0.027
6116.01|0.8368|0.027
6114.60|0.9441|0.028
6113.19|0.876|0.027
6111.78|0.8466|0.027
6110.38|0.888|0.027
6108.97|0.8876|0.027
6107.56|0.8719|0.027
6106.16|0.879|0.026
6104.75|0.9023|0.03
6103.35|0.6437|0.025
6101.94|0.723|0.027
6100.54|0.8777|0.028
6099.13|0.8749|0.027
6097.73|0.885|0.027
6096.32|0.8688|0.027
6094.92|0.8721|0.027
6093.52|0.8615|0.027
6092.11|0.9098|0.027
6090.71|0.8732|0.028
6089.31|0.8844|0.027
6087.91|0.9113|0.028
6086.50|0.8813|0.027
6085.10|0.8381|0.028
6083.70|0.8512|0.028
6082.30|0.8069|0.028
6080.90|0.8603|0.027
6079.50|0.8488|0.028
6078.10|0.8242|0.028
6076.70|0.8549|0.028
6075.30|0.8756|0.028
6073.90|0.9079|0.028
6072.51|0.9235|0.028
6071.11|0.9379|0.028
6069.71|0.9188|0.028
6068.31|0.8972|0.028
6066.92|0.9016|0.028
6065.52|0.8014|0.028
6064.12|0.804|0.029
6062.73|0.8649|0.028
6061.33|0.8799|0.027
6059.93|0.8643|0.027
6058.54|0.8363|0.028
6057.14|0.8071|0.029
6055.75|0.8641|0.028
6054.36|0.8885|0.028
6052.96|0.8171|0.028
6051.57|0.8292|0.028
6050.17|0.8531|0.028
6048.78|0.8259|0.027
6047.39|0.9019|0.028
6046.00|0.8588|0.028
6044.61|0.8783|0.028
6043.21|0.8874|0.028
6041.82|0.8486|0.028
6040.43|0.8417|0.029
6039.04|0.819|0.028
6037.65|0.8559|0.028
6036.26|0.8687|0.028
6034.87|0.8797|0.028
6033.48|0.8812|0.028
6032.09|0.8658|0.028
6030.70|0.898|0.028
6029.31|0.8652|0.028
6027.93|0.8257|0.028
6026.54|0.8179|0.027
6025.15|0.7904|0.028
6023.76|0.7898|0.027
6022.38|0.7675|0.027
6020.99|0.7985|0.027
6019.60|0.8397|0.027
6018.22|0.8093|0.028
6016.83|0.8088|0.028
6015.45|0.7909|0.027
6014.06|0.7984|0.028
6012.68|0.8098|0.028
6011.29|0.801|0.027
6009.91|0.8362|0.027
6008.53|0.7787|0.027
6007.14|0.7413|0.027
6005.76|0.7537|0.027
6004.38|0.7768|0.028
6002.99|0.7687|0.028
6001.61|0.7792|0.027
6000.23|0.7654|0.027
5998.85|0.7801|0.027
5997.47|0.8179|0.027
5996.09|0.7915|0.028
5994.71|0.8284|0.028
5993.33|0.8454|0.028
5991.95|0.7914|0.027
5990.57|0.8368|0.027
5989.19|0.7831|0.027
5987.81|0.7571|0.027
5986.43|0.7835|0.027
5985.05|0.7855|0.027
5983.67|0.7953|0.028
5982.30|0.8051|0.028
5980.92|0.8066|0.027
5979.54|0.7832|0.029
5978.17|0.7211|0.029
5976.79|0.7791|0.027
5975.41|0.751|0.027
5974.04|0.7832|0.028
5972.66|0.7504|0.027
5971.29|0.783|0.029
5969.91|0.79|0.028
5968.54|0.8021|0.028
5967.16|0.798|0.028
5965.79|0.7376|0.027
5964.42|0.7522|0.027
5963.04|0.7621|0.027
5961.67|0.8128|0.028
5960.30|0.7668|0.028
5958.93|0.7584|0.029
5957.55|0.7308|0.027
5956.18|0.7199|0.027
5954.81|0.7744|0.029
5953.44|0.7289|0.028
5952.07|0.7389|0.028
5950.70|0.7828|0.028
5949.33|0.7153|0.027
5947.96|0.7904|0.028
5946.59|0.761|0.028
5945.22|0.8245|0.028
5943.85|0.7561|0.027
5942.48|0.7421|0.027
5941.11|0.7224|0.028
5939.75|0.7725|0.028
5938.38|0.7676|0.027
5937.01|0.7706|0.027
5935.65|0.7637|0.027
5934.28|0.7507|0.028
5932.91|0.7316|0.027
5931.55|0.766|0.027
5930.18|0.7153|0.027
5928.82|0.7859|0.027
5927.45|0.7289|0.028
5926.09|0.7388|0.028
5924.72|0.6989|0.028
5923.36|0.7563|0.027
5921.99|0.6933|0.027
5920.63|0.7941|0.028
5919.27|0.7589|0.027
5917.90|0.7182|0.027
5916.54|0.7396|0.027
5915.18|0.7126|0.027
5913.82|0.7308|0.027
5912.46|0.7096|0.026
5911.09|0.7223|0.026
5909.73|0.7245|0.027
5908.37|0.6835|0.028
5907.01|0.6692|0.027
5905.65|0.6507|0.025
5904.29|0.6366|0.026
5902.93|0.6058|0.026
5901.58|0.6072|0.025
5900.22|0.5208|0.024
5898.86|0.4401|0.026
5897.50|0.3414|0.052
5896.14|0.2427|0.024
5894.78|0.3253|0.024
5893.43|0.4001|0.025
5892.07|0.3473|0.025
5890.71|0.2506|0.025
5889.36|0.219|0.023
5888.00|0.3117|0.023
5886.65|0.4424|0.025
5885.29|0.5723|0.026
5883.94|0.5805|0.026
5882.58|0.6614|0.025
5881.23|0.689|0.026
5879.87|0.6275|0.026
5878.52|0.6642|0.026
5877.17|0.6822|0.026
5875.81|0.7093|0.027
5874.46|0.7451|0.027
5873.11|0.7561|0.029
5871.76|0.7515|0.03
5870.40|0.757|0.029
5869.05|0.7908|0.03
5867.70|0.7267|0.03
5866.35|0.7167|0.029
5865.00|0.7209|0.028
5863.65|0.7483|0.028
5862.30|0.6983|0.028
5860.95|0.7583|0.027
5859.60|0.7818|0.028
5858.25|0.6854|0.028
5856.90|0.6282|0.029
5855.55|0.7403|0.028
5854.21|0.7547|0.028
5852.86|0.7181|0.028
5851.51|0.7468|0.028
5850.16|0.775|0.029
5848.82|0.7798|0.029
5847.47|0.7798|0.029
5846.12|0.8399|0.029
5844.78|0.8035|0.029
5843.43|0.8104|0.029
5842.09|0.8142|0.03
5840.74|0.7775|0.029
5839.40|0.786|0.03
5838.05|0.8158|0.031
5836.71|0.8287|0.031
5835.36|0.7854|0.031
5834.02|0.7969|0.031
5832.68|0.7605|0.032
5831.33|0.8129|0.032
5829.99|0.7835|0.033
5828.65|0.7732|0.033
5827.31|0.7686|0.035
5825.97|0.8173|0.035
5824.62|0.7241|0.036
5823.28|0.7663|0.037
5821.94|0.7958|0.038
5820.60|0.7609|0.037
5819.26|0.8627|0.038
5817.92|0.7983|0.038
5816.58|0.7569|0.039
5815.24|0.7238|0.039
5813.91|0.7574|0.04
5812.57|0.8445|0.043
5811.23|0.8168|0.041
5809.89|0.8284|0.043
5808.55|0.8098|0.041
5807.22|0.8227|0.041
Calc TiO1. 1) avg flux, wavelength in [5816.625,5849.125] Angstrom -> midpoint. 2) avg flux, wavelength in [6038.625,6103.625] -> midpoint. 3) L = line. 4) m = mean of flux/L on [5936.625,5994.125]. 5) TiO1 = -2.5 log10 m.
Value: 0.08 mag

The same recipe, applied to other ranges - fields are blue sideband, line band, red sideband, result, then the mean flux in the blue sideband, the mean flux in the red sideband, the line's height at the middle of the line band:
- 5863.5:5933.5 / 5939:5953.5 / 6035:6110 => -0.099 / 0.63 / 0.86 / 0.693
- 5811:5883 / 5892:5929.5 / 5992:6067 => 0.238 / 0.759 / 0.827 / 0.783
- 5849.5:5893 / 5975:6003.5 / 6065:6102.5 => -0.025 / 0.647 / 0.87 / 0.771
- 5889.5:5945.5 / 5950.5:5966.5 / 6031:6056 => -0.055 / 0.649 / 0.86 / 0.718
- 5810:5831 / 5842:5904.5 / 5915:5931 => 0.207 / 0.785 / 0.738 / 0.761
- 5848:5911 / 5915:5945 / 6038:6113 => -0.101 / 0.618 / 0.86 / 0.68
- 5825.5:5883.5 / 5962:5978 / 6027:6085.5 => 0.060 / 0.752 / 0.861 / 0.814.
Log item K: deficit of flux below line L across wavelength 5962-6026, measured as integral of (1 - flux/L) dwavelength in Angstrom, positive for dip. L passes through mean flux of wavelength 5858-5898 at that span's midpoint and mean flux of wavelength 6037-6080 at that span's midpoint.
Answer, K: -1.9 Angstrom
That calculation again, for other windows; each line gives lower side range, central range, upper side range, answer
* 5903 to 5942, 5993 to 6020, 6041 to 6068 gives 0.43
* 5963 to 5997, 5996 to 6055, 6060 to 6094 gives 0.14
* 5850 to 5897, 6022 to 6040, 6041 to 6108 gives -0.76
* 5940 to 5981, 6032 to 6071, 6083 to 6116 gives -1.48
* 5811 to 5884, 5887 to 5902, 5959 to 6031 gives 7.93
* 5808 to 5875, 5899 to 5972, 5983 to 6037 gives 5.40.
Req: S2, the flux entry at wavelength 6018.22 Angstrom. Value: 0.8093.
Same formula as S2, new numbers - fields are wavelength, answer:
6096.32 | 0.8688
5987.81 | 0.7571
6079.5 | 0.8488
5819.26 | 0.8627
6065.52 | 0.8014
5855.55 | 0.7403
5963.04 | 0.7621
